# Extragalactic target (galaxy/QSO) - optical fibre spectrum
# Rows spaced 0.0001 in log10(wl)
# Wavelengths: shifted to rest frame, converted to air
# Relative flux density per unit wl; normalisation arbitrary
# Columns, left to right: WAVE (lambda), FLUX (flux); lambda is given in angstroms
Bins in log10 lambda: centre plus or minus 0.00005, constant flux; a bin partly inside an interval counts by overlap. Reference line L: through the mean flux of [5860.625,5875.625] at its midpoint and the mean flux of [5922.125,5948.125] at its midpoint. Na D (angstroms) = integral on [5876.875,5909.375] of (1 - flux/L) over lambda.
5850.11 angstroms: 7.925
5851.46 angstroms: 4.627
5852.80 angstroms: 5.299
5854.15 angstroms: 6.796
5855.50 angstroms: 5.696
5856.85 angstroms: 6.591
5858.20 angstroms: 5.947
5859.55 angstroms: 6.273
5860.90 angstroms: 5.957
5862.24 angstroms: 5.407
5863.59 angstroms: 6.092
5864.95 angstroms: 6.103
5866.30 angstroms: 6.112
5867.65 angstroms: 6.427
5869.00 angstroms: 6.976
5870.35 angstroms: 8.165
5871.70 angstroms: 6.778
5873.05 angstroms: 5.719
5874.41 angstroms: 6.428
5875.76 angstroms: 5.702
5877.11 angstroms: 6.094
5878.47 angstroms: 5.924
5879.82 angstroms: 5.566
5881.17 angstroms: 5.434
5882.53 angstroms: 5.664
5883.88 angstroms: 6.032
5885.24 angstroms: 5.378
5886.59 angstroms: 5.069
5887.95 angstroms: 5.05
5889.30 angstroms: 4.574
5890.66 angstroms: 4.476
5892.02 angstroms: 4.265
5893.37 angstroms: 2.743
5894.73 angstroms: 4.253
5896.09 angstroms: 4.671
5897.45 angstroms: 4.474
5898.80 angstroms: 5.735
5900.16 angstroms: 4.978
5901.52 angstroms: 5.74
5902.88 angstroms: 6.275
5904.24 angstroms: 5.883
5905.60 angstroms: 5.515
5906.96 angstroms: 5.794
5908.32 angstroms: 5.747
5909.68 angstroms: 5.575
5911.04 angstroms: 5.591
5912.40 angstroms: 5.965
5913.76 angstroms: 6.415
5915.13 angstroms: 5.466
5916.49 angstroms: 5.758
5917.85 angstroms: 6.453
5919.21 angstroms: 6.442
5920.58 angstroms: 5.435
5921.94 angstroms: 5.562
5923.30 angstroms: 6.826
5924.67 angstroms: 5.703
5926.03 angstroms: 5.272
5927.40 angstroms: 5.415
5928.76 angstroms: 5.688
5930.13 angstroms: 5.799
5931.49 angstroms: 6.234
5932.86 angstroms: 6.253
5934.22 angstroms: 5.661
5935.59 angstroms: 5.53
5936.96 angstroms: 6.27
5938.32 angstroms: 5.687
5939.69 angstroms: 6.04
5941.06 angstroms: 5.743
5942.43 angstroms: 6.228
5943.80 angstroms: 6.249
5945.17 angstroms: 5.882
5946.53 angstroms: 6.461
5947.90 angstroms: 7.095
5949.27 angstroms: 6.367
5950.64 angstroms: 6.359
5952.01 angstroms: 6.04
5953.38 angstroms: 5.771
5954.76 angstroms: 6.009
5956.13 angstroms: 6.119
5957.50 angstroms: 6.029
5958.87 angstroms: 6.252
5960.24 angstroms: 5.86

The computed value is 5.25 angstroms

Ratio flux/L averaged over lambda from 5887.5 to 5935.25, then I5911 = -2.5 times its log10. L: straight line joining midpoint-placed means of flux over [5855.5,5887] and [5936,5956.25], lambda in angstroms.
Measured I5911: 0.12 mag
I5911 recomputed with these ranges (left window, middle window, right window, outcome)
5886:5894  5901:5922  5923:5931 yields -0.139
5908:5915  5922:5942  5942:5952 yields 0.050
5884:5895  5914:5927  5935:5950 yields -0.076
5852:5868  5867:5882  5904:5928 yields -0.053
